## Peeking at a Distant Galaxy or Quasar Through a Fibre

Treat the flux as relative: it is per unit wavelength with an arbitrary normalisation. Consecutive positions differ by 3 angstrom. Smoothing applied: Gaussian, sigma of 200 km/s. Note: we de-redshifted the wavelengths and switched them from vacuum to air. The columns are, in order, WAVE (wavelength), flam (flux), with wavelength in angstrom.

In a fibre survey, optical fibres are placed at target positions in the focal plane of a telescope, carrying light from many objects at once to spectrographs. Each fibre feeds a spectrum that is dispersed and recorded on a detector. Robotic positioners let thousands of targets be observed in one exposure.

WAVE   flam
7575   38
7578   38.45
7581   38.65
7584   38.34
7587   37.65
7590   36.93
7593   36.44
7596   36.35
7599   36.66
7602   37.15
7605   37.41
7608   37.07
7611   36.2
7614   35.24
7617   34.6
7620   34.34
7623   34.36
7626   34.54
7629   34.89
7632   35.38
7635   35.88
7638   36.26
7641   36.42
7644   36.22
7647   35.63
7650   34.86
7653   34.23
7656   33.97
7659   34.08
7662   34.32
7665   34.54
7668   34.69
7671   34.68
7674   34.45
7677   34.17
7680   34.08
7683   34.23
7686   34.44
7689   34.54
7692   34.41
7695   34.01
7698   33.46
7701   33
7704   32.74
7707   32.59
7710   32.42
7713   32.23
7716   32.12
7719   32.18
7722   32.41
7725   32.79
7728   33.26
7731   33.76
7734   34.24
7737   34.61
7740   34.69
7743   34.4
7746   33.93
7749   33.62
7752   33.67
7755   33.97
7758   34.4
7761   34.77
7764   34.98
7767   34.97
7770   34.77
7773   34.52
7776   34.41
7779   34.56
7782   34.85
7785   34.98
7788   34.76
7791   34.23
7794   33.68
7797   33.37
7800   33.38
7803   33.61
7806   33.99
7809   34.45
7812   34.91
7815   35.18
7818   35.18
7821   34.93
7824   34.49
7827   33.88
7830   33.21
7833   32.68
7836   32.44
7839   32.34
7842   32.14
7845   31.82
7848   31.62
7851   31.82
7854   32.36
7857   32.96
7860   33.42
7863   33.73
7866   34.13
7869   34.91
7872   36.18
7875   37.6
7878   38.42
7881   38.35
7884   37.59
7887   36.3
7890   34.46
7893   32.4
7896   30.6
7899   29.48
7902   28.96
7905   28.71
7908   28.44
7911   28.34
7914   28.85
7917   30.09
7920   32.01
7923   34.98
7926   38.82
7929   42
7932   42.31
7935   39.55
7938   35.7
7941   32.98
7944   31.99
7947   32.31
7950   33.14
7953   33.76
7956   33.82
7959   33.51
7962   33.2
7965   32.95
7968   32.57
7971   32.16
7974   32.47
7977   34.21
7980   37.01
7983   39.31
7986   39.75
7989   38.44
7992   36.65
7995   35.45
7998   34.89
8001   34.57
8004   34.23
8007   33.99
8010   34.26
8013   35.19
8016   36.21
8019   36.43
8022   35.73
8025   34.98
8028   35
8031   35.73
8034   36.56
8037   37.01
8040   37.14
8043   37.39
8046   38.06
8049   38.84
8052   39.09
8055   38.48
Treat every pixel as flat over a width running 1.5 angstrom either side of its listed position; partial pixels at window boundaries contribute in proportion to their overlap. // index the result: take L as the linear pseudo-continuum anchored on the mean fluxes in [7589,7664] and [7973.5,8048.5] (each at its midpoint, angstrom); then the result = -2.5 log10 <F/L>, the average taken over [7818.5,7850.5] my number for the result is 0.09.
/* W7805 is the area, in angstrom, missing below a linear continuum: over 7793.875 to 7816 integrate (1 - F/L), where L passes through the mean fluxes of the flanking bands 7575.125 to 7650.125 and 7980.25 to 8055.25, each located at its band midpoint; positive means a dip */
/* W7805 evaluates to 1.4 angstrom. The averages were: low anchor 36.3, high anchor 36.5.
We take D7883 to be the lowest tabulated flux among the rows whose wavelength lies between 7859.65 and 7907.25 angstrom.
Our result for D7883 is 28.71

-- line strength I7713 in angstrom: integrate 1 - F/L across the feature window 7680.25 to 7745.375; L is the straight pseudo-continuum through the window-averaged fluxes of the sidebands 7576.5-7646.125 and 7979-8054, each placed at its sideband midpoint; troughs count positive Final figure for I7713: 5.2 angstrom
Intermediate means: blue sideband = 36.3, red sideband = 36.5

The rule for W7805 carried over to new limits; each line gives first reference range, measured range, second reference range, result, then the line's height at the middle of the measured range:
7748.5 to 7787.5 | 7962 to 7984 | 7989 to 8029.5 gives 0.6 angstrom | 35.2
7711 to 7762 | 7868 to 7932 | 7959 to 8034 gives 1.3 angstrom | 34.6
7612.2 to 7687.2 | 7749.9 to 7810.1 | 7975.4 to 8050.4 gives 1.8 angstrom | 35.3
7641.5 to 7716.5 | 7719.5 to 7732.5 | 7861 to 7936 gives 0.4 angstrom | 34.1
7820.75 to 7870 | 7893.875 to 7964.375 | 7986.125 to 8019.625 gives 2.6 angstrom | 34.4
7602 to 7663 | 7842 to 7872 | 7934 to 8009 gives 1.6 angstrom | 34.9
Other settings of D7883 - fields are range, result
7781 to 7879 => 31.62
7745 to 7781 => 33.62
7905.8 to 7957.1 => 28.34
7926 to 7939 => 35.7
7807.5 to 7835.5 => 32.68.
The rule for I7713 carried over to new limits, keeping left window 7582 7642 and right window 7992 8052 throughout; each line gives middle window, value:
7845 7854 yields 1.05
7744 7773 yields 1.38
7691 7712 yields 1.69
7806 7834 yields 1.33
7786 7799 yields 0.73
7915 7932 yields 0.02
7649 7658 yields 0.45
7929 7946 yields -0.41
